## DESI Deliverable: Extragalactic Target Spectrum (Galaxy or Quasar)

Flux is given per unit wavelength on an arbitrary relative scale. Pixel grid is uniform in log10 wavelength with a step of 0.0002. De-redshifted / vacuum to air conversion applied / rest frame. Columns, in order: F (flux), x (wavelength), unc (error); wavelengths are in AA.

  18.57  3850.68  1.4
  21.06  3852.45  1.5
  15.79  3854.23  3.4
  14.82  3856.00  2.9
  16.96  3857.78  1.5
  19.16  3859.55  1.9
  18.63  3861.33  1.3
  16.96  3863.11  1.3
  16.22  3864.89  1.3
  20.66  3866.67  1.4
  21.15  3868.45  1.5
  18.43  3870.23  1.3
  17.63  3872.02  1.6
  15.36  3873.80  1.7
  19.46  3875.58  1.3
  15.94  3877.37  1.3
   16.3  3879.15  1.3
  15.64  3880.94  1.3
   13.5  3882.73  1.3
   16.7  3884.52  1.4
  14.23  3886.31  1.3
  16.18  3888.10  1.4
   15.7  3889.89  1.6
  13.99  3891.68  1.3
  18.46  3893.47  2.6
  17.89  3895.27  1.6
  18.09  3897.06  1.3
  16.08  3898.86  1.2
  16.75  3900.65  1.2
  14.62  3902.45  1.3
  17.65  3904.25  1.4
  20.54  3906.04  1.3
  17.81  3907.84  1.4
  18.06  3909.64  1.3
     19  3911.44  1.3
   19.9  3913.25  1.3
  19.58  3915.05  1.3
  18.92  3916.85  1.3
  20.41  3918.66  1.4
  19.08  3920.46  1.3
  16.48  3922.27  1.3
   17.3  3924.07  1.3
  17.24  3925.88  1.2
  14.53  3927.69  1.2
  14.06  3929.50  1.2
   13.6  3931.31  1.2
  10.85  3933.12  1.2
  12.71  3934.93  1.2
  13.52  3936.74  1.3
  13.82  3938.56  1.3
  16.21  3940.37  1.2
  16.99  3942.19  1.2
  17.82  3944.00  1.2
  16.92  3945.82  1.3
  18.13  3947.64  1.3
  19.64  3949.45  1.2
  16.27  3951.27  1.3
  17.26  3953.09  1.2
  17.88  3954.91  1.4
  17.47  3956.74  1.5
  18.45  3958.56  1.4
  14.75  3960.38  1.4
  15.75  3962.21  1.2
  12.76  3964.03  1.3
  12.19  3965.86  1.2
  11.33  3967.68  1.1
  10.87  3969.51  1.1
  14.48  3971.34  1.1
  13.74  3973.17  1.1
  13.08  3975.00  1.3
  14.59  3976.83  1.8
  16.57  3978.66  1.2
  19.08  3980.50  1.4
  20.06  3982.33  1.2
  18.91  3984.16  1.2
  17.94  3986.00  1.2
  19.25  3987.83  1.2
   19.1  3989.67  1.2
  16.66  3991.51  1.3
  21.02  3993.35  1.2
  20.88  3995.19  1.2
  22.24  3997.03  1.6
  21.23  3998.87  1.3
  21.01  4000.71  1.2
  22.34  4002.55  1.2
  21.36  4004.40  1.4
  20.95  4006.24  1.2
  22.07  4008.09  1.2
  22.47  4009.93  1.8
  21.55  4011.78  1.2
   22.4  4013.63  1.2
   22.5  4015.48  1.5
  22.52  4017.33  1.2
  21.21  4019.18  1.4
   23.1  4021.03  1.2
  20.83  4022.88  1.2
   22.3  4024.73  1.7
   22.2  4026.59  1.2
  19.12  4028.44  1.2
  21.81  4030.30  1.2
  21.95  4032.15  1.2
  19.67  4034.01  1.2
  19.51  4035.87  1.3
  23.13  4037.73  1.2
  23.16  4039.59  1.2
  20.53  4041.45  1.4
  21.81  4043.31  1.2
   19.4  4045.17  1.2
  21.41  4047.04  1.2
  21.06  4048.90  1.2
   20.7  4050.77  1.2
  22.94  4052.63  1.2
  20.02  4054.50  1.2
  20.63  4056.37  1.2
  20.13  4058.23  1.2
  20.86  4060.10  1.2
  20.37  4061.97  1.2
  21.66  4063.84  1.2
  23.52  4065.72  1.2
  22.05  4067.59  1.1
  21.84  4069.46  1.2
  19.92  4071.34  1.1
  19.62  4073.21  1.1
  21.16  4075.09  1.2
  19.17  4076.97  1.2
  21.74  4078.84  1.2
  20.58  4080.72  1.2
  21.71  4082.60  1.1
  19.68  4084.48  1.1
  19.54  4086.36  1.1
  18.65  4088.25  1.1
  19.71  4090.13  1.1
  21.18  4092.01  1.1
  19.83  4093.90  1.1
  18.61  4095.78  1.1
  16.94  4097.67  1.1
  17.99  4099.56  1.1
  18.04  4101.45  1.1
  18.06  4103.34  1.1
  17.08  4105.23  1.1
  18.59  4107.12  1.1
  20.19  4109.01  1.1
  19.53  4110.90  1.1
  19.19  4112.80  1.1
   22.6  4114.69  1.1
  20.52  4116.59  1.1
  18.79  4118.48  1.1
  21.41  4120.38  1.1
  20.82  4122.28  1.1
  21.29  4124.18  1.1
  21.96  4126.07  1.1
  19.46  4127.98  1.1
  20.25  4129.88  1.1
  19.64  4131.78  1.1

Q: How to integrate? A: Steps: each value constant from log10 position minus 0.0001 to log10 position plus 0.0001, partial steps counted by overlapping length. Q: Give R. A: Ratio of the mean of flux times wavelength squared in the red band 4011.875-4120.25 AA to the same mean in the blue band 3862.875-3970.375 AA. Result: 1.3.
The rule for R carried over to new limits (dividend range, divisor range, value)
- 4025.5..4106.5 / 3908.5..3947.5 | 1.32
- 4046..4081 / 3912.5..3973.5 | 1.40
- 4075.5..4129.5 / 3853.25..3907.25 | 1.30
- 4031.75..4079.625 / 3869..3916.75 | 1.33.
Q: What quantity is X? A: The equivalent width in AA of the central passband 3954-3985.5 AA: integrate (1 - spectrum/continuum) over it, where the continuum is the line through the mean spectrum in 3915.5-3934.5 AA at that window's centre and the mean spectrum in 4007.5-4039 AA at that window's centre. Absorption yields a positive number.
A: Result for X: 5.5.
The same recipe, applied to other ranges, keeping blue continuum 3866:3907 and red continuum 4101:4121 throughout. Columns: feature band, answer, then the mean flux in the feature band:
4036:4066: -3.9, 21.2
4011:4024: -2.5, 22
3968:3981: 2.6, 14.3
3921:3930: 0.7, 16.1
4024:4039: -2.1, 21.2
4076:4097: -0.9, 20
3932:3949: 2.2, 15.3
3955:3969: 2.4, 14.7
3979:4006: -2.8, 20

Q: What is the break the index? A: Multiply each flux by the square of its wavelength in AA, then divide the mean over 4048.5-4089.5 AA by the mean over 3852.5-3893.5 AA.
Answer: 1.4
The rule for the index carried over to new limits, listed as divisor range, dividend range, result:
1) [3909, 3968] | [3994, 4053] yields 1.37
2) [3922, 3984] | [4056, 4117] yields 1.38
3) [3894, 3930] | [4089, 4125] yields 1.21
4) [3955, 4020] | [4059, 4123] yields 1.15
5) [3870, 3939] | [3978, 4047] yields 1.33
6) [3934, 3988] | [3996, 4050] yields 1.40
